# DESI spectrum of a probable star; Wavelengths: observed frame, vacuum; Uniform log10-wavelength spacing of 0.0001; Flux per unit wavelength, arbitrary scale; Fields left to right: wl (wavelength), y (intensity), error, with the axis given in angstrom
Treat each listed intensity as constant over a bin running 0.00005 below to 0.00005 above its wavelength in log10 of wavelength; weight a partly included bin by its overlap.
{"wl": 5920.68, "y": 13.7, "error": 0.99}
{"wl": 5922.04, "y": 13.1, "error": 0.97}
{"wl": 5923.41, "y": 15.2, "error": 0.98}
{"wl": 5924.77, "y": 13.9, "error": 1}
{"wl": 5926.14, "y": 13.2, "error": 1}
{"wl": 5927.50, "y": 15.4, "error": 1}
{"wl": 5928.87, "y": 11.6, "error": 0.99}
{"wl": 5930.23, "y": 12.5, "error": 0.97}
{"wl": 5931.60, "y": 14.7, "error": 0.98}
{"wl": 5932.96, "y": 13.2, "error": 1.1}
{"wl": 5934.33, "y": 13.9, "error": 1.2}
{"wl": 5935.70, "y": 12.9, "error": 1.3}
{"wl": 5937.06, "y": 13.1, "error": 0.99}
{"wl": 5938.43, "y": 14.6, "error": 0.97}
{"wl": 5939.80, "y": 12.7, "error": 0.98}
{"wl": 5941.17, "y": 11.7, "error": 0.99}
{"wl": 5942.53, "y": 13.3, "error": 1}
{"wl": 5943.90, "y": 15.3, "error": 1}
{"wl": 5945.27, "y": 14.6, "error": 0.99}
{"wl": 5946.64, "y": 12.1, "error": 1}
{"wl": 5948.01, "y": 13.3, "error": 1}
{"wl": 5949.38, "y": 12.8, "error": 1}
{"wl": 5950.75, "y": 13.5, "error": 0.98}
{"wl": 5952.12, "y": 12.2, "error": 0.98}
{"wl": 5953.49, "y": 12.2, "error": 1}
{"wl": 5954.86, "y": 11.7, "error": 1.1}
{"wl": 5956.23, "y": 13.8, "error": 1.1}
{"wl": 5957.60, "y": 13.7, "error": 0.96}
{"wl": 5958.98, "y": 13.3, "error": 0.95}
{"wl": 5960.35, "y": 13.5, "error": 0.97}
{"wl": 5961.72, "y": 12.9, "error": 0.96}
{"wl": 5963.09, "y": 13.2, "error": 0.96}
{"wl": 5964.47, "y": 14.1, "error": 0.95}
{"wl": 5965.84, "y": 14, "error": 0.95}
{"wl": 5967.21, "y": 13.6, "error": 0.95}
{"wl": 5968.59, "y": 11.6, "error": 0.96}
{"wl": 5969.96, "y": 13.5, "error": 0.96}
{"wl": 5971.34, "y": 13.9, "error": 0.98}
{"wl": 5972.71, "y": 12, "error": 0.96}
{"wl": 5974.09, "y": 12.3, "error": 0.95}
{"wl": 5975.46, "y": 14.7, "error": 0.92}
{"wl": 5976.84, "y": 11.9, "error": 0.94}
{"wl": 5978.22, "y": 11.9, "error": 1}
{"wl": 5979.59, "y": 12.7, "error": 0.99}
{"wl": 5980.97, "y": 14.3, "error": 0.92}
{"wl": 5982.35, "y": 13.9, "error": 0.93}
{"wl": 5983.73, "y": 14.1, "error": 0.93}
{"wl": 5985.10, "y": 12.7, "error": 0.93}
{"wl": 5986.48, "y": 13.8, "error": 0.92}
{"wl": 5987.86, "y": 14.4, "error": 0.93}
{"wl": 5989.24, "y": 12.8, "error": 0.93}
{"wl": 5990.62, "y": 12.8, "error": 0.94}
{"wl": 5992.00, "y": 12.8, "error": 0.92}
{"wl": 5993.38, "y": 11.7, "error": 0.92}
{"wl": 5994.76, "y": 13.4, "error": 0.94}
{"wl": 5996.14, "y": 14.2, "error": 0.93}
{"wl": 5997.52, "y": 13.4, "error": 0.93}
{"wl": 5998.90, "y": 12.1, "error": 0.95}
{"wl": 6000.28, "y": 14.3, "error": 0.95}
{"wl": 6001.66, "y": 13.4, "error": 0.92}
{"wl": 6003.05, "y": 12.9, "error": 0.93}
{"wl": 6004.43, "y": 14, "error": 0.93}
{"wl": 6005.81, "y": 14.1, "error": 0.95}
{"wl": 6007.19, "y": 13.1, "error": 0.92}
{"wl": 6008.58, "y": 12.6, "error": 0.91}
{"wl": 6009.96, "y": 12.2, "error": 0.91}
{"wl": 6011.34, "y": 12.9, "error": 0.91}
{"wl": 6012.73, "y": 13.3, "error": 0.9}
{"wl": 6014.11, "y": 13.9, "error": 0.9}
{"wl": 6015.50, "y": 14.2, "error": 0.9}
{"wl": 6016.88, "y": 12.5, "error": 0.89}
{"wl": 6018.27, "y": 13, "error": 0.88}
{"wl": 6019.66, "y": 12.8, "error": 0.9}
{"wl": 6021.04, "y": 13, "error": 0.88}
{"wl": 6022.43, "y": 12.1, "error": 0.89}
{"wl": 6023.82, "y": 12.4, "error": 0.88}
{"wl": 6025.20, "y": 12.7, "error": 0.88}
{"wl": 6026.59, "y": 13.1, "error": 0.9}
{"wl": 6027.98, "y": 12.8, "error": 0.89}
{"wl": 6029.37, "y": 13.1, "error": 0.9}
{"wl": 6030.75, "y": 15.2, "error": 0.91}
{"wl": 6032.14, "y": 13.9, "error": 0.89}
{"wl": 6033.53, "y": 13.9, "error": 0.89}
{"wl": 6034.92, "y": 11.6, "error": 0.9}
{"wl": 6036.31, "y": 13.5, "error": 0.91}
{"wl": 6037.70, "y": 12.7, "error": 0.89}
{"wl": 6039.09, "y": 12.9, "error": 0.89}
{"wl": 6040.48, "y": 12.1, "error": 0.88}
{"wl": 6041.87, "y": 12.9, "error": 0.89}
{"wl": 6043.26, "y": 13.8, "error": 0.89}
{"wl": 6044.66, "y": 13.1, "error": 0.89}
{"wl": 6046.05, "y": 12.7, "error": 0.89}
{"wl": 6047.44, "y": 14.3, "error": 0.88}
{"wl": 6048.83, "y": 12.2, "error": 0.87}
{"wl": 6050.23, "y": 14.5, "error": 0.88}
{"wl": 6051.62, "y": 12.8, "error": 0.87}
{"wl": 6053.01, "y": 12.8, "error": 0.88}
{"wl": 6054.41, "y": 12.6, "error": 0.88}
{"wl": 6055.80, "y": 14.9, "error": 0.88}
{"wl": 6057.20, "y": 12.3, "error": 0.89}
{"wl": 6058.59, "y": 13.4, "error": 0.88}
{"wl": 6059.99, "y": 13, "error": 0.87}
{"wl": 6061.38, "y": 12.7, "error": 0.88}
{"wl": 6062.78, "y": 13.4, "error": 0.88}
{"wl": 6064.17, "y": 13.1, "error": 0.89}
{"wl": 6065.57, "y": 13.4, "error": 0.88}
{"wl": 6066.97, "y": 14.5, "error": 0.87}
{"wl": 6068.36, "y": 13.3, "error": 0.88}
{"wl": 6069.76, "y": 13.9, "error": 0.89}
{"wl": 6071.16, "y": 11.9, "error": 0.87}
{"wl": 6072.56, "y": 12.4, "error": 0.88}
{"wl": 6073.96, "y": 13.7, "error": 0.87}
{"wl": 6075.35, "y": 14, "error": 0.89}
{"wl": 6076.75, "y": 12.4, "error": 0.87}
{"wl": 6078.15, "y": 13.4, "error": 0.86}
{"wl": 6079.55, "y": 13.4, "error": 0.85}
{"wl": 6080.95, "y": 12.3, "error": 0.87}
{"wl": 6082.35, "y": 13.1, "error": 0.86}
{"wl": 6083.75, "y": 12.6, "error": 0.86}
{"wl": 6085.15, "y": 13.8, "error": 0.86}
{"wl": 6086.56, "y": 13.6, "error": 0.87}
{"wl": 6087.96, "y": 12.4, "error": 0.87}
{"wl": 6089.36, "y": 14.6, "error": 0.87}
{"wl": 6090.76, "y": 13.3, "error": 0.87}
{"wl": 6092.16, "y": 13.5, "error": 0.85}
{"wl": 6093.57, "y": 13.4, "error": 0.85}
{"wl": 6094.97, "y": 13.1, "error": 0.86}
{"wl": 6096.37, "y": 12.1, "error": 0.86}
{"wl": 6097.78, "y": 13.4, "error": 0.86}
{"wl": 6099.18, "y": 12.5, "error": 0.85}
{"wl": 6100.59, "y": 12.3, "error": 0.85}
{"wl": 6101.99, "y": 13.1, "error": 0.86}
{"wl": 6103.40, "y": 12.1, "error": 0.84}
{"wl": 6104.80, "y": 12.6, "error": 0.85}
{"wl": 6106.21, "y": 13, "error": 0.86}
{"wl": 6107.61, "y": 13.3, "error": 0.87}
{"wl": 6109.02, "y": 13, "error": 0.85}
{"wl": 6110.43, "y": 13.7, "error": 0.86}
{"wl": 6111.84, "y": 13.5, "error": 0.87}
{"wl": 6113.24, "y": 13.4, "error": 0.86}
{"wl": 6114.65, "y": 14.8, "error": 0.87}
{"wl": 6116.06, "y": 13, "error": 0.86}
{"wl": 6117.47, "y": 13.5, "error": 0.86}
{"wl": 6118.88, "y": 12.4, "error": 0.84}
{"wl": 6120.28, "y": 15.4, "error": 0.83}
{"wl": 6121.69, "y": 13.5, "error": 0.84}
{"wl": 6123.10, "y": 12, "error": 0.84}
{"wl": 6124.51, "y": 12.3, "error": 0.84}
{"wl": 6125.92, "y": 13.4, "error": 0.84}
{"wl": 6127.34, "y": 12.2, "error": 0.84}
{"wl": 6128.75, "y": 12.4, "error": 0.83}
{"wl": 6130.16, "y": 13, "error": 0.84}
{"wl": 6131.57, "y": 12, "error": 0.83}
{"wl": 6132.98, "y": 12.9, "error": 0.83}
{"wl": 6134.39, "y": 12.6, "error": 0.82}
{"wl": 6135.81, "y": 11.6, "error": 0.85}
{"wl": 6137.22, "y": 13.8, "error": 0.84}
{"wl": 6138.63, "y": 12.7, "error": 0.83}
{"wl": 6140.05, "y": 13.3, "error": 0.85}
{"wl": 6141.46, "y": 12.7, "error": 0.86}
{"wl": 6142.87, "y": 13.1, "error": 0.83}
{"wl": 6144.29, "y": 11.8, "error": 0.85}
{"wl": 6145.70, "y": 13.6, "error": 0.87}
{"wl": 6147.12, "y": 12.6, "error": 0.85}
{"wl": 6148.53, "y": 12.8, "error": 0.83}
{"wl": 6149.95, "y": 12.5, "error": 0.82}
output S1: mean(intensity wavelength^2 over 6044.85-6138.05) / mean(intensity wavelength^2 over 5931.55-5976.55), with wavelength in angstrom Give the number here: 1.04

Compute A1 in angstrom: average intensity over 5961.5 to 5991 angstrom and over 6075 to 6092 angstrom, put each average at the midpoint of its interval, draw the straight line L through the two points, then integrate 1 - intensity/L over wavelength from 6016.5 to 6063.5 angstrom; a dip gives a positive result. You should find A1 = 0.5 angstrom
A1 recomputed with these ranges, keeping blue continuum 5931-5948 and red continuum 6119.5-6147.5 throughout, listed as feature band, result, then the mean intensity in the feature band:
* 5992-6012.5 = 0.2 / 13.2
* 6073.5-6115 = -0.6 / 13.2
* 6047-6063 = -0.1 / 13.2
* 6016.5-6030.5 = 0.4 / 12.8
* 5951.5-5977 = 0.6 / 13.1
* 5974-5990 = 0.0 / 13.3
